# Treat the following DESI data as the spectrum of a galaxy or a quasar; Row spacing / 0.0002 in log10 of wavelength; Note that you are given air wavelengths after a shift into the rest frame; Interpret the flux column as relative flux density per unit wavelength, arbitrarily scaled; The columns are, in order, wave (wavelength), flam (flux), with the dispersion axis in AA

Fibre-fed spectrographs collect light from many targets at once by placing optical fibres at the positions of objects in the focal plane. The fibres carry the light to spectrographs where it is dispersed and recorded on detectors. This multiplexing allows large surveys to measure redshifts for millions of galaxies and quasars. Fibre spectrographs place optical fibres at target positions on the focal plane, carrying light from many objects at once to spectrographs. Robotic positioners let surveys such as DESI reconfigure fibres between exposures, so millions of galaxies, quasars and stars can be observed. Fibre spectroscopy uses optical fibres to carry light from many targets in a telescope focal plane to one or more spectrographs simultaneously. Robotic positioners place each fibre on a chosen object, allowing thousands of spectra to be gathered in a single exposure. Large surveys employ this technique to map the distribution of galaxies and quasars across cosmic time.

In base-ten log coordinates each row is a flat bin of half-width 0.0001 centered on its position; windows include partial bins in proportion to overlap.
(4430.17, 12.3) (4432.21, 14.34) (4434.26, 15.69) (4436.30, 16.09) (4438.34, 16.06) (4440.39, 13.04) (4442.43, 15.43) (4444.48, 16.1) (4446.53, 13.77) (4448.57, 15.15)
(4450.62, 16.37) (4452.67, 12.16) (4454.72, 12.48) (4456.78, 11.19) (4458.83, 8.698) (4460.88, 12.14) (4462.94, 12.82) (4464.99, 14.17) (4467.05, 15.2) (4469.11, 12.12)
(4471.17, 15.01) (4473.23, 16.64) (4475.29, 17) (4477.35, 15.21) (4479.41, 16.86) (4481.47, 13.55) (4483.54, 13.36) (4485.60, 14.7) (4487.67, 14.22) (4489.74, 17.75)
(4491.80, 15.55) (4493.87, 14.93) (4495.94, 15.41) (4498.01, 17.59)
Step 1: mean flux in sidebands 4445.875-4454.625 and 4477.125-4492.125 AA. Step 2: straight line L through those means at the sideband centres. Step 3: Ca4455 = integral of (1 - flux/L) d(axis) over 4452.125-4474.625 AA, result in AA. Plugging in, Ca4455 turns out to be 2.4 AA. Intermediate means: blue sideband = 14.2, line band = 13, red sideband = 15.1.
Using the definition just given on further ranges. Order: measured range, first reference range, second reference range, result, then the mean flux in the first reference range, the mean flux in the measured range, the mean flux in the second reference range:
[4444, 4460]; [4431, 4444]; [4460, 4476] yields 1.77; 15.1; 13.1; 14.4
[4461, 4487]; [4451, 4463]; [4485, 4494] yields -1.78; 11.7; 14.6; 15.5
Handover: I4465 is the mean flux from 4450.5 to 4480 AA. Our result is 13.8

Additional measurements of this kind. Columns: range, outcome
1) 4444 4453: 14.8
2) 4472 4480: 16.4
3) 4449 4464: 12.4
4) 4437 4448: 14.9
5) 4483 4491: 15.1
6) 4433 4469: 13.9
